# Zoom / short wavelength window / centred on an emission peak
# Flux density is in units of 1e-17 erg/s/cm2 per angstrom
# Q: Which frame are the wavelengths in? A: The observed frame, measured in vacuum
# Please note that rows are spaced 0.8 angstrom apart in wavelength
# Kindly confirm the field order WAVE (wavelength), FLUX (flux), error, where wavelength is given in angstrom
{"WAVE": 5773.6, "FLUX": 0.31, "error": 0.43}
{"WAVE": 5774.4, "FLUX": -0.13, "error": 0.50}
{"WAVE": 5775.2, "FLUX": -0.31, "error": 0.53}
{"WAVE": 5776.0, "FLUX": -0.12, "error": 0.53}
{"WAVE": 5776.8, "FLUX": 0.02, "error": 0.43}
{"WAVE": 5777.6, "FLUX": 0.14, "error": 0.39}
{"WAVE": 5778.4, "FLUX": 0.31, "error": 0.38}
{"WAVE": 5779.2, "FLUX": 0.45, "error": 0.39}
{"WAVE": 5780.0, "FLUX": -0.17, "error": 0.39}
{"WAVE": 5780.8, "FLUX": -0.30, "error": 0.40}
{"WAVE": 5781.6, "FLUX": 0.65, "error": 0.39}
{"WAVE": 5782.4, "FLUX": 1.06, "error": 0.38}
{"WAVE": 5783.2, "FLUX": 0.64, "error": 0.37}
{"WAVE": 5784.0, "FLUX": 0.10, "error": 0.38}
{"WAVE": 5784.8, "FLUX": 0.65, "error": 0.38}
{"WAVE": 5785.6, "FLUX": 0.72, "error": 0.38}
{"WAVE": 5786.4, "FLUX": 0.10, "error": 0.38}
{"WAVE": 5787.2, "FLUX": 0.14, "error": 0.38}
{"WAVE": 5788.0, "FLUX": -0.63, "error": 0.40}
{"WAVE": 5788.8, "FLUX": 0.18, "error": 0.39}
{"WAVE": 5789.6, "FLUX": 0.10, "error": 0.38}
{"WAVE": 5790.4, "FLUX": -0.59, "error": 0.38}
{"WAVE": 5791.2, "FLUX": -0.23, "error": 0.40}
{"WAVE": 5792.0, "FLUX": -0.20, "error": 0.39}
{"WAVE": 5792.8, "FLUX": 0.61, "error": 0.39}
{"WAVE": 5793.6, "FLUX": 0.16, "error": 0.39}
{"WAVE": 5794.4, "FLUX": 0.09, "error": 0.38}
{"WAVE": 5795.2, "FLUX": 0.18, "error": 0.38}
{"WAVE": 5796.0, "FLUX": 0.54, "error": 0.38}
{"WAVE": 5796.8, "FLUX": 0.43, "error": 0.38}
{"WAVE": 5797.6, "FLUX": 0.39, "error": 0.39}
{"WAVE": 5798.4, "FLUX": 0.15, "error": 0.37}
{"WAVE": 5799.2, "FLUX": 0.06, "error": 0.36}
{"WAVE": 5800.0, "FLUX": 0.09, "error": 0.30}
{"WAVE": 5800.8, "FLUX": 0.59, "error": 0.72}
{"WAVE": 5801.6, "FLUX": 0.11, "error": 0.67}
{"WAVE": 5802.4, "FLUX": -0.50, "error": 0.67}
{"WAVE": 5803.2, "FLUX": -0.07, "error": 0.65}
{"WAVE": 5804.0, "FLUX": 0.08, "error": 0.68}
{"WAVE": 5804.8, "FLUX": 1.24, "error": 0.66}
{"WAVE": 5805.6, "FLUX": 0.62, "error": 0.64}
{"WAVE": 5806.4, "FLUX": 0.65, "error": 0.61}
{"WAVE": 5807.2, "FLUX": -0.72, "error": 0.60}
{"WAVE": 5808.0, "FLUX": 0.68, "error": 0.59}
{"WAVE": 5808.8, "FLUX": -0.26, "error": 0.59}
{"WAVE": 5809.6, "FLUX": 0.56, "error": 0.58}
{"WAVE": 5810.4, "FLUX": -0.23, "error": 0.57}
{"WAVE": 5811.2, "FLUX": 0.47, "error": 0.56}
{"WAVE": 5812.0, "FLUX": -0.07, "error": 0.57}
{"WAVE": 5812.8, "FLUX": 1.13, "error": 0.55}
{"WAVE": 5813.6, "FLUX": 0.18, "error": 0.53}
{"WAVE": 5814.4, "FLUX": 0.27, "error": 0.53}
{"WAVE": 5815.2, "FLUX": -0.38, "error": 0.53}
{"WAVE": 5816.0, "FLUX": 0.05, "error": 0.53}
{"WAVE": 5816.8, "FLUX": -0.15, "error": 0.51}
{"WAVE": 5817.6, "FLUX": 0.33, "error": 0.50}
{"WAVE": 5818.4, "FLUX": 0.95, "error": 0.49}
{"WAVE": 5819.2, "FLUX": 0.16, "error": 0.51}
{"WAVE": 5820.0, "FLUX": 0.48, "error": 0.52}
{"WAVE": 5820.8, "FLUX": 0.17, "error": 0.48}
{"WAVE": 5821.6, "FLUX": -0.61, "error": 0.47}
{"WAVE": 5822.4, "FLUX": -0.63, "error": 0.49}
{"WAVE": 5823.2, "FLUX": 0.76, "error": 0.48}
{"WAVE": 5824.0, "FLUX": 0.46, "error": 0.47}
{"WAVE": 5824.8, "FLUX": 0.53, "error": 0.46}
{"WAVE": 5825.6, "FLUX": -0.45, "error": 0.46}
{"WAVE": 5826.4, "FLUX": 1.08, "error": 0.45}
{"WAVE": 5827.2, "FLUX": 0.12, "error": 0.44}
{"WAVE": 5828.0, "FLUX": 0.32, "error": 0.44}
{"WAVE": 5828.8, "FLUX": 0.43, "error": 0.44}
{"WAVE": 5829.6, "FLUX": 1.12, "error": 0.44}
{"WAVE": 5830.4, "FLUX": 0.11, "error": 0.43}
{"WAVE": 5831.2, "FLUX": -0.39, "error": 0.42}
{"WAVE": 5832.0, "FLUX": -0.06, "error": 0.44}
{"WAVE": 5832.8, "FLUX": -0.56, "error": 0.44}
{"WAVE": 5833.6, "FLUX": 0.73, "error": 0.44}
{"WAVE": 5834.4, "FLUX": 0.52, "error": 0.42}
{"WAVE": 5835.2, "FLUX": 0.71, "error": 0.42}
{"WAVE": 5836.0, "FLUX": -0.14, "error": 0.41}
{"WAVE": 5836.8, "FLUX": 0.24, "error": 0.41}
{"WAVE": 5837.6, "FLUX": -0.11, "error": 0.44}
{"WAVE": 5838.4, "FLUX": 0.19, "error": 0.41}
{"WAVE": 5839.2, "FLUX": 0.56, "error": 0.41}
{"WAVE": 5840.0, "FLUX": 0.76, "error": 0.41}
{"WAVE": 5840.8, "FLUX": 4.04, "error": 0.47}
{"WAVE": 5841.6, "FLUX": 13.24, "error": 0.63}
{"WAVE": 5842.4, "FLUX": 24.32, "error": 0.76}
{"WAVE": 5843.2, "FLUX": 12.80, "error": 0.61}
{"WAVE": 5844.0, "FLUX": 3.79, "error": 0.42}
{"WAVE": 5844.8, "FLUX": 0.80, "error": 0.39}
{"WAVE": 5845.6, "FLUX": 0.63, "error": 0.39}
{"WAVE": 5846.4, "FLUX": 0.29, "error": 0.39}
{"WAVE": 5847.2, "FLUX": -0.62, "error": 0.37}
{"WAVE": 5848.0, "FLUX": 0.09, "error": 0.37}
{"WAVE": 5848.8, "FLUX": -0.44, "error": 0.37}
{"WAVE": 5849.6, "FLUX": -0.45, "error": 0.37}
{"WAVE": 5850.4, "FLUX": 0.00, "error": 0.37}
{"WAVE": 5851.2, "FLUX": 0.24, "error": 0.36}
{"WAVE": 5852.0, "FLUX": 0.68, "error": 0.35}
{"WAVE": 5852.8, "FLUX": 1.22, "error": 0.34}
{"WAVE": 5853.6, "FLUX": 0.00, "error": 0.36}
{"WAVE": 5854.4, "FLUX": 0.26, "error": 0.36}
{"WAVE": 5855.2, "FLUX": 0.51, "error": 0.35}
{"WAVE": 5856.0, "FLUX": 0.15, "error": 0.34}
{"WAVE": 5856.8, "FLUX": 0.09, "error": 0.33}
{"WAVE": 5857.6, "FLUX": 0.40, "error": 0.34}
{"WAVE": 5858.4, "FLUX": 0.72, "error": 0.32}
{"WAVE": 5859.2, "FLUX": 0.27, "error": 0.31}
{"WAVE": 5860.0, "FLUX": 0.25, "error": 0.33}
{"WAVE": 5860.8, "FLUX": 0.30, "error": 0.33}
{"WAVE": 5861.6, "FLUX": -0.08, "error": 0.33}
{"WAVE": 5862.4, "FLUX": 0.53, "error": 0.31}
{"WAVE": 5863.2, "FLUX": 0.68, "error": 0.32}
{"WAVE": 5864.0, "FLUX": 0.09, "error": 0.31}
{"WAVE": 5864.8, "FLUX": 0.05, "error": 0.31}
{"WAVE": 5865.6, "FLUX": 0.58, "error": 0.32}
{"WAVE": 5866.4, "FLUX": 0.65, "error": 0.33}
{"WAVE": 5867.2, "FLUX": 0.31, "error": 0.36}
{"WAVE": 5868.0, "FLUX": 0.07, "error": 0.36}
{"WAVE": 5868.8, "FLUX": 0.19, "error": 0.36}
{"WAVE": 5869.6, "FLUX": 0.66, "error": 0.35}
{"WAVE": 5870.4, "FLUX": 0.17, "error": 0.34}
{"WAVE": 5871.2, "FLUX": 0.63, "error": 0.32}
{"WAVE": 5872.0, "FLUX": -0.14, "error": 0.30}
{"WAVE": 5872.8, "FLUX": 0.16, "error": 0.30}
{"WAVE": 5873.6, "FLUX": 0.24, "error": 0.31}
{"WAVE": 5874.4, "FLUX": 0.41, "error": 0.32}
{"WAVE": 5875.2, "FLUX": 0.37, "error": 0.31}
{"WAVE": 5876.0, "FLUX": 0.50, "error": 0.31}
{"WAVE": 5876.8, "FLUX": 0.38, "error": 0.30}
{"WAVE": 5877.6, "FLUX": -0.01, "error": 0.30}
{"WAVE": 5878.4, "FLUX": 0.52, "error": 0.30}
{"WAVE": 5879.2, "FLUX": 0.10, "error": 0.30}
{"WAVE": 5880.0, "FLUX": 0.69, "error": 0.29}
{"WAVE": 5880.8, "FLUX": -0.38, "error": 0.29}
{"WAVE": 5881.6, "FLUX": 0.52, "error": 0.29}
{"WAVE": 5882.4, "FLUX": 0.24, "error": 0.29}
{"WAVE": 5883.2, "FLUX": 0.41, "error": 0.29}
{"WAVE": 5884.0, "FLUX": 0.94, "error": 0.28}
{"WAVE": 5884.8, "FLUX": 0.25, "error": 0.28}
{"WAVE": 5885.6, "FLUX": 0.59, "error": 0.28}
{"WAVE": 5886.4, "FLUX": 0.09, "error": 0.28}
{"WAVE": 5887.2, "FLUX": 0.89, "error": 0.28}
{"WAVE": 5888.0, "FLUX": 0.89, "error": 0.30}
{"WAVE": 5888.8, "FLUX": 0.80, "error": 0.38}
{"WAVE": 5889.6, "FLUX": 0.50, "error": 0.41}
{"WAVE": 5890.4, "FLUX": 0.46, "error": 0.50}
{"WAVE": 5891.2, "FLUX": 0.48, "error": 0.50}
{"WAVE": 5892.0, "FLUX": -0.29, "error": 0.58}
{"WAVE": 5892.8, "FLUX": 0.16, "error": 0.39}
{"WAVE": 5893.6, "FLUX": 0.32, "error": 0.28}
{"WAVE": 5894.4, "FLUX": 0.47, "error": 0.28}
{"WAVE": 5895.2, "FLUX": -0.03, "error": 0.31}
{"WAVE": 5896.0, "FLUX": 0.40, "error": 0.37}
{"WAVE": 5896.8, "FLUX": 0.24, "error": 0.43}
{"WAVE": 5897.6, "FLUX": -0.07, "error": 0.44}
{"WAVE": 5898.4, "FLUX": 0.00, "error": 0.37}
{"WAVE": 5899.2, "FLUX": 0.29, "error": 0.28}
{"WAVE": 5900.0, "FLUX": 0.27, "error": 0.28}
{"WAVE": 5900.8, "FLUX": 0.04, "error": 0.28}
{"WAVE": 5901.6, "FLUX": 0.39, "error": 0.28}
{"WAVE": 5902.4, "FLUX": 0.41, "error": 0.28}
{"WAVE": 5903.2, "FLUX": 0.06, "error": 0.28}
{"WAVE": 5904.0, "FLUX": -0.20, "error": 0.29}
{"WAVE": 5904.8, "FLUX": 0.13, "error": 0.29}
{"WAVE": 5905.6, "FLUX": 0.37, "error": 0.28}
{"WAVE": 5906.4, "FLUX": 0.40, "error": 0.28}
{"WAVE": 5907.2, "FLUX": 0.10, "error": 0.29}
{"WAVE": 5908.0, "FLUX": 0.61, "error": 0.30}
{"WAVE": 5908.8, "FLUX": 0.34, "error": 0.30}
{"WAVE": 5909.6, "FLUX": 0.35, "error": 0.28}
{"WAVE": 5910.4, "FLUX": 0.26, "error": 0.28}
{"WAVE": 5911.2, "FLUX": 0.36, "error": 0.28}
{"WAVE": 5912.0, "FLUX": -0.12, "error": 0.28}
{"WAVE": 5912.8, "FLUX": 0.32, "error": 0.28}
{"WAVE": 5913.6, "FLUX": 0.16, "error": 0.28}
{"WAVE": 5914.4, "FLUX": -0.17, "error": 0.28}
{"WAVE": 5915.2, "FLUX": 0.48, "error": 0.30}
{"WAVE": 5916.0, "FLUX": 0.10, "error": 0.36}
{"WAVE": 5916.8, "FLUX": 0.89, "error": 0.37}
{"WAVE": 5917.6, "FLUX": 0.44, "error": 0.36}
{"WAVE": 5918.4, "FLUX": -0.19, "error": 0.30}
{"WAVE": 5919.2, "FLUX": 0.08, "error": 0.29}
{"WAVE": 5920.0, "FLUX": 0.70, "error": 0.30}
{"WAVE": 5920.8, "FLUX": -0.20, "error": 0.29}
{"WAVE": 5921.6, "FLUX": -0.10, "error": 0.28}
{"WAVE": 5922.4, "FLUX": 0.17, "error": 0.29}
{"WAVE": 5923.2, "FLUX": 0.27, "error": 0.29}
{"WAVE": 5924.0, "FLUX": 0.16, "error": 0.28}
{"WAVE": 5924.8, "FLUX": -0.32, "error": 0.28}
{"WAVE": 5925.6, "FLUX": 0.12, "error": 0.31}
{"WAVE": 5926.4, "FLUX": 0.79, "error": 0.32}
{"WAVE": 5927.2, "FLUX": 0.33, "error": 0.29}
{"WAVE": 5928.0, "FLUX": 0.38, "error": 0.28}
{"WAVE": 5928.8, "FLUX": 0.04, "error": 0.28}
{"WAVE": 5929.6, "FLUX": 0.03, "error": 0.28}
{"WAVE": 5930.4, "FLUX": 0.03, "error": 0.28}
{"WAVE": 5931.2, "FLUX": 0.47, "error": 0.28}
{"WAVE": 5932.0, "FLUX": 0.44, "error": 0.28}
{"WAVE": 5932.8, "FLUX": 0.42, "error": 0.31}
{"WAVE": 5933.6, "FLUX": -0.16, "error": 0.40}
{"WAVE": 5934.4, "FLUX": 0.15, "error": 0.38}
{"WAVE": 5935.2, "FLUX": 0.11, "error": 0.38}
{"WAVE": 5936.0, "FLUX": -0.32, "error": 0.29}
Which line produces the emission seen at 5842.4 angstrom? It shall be H-beta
